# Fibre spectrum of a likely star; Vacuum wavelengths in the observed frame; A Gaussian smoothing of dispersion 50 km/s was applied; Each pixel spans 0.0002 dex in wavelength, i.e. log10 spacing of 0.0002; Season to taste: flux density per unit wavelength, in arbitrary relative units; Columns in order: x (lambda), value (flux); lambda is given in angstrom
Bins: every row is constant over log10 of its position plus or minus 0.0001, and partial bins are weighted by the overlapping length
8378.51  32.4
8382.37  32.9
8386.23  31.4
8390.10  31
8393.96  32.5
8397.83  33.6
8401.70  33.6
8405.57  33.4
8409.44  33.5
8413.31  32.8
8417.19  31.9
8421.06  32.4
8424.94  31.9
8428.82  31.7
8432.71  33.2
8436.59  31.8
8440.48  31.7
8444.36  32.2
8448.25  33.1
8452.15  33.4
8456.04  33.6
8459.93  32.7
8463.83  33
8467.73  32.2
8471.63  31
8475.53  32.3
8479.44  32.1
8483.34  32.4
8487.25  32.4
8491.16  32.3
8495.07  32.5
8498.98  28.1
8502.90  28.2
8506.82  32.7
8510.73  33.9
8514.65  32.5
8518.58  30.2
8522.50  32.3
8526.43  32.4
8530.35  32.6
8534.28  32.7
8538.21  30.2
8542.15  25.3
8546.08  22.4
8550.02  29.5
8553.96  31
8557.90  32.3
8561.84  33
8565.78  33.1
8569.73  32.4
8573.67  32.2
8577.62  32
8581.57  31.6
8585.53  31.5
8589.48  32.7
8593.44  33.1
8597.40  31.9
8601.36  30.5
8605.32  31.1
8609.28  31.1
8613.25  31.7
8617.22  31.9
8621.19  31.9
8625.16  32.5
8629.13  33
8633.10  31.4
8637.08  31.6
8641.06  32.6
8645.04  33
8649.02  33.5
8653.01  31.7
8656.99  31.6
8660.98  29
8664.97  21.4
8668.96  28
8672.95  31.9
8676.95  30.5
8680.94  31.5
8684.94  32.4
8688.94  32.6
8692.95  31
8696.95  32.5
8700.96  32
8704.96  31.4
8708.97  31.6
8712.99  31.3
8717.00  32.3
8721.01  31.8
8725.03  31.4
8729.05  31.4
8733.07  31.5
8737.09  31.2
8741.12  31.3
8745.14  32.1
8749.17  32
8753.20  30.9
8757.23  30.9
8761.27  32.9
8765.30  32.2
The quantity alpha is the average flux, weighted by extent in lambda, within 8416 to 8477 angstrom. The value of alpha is 32.4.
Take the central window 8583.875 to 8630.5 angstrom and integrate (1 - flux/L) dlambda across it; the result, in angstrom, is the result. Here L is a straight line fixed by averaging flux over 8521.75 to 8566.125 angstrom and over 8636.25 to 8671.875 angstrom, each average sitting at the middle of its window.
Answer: -2.4 angstrom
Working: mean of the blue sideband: 30.4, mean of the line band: 31.9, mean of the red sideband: 30.3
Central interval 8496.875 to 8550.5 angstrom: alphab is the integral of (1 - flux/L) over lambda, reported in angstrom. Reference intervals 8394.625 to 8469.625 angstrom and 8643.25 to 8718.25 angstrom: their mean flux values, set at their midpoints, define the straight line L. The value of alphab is 3.1 angstrom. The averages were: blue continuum 32.7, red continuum 31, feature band 30.2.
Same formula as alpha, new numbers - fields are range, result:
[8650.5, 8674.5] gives 29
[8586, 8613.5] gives 31.7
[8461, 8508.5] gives 31.6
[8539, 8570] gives 29.7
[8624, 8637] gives 32.2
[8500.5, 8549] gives 30.4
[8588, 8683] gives 31.2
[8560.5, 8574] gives 32.7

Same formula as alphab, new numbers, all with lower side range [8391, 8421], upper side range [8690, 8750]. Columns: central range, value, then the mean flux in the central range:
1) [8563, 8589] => 0.0 angstrom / 32.2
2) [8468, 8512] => 1.3 angstrom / 31.6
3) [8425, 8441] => 0.3 angstrom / 32.1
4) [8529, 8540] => 0.2 angstrom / 31.8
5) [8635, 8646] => -0.1 angstrom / 32.3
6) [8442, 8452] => 0.0 angstrom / 32.7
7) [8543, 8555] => 1.9 angstrom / 27.2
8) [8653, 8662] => 0.3 angstrom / 30.8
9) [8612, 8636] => 0.0 angstrom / 32.1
